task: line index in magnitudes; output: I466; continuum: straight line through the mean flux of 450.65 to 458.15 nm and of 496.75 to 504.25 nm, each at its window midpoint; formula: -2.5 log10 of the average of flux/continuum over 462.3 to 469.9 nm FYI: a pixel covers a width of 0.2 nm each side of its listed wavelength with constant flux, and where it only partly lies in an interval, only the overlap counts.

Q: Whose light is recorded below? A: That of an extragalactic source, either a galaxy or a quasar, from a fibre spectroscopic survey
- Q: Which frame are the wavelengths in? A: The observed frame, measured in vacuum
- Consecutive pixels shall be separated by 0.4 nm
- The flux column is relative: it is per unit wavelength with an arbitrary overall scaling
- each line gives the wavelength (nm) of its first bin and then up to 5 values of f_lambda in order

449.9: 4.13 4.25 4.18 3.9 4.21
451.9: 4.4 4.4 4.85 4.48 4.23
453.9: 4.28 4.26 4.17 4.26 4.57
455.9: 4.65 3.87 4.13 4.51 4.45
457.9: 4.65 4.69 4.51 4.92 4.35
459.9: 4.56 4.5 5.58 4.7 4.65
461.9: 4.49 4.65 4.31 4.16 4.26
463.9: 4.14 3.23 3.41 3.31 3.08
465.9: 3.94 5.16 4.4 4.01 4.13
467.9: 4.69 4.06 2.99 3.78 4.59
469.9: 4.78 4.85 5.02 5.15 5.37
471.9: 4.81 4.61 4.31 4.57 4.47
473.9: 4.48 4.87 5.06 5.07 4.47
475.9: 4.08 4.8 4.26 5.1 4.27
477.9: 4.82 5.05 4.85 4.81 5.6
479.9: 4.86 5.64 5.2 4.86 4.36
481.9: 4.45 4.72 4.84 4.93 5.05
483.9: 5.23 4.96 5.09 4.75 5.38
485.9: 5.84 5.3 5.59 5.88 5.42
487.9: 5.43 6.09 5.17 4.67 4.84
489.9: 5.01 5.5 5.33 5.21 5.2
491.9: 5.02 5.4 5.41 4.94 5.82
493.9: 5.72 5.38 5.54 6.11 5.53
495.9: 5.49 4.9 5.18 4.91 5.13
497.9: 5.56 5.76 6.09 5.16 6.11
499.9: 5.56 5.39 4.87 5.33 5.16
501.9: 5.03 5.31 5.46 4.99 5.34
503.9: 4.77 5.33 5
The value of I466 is 0.15 mag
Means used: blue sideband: 4.34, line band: 4.02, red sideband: 5.33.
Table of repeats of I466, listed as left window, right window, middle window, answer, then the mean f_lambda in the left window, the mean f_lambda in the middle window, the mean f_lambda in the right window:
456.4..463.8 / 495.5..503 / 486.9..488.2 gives -0.10 mag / 4.54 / 5.62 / 5.36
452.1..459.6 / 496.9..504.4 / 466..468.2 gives 0.05 mag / 4.43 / 4.43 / 5.33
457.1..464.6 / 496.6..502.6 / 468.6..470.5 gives 0.10 mag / 4.48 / 4.26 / 5.37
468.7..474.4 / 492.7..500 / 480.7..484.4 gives 0.04 mag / 4.63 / 4.84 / 5.49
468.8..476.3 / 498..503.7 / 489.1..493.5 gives -0.01 mag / 4.67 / 5.19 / 5.4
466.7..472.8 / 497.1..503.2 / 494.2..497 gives -0.04 mag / 4.48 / 5.43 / 5.38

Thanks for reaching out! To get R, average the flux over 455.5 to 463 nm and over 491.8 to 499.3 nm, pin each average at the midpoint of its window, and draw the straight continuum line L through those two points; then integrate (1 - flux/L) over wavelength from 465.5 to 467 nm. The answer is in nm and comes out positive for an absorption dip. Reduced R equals 0.14 nm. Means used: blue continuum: 4.56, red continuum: 5.43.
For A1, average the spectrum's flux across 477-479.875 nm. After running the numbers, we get 4.92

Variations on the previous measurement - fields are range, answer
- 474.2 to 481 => 4.87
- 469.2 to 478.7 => 4.73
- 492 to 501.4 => 5.44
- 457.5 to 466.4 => 4.32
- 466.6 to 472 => 4.47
